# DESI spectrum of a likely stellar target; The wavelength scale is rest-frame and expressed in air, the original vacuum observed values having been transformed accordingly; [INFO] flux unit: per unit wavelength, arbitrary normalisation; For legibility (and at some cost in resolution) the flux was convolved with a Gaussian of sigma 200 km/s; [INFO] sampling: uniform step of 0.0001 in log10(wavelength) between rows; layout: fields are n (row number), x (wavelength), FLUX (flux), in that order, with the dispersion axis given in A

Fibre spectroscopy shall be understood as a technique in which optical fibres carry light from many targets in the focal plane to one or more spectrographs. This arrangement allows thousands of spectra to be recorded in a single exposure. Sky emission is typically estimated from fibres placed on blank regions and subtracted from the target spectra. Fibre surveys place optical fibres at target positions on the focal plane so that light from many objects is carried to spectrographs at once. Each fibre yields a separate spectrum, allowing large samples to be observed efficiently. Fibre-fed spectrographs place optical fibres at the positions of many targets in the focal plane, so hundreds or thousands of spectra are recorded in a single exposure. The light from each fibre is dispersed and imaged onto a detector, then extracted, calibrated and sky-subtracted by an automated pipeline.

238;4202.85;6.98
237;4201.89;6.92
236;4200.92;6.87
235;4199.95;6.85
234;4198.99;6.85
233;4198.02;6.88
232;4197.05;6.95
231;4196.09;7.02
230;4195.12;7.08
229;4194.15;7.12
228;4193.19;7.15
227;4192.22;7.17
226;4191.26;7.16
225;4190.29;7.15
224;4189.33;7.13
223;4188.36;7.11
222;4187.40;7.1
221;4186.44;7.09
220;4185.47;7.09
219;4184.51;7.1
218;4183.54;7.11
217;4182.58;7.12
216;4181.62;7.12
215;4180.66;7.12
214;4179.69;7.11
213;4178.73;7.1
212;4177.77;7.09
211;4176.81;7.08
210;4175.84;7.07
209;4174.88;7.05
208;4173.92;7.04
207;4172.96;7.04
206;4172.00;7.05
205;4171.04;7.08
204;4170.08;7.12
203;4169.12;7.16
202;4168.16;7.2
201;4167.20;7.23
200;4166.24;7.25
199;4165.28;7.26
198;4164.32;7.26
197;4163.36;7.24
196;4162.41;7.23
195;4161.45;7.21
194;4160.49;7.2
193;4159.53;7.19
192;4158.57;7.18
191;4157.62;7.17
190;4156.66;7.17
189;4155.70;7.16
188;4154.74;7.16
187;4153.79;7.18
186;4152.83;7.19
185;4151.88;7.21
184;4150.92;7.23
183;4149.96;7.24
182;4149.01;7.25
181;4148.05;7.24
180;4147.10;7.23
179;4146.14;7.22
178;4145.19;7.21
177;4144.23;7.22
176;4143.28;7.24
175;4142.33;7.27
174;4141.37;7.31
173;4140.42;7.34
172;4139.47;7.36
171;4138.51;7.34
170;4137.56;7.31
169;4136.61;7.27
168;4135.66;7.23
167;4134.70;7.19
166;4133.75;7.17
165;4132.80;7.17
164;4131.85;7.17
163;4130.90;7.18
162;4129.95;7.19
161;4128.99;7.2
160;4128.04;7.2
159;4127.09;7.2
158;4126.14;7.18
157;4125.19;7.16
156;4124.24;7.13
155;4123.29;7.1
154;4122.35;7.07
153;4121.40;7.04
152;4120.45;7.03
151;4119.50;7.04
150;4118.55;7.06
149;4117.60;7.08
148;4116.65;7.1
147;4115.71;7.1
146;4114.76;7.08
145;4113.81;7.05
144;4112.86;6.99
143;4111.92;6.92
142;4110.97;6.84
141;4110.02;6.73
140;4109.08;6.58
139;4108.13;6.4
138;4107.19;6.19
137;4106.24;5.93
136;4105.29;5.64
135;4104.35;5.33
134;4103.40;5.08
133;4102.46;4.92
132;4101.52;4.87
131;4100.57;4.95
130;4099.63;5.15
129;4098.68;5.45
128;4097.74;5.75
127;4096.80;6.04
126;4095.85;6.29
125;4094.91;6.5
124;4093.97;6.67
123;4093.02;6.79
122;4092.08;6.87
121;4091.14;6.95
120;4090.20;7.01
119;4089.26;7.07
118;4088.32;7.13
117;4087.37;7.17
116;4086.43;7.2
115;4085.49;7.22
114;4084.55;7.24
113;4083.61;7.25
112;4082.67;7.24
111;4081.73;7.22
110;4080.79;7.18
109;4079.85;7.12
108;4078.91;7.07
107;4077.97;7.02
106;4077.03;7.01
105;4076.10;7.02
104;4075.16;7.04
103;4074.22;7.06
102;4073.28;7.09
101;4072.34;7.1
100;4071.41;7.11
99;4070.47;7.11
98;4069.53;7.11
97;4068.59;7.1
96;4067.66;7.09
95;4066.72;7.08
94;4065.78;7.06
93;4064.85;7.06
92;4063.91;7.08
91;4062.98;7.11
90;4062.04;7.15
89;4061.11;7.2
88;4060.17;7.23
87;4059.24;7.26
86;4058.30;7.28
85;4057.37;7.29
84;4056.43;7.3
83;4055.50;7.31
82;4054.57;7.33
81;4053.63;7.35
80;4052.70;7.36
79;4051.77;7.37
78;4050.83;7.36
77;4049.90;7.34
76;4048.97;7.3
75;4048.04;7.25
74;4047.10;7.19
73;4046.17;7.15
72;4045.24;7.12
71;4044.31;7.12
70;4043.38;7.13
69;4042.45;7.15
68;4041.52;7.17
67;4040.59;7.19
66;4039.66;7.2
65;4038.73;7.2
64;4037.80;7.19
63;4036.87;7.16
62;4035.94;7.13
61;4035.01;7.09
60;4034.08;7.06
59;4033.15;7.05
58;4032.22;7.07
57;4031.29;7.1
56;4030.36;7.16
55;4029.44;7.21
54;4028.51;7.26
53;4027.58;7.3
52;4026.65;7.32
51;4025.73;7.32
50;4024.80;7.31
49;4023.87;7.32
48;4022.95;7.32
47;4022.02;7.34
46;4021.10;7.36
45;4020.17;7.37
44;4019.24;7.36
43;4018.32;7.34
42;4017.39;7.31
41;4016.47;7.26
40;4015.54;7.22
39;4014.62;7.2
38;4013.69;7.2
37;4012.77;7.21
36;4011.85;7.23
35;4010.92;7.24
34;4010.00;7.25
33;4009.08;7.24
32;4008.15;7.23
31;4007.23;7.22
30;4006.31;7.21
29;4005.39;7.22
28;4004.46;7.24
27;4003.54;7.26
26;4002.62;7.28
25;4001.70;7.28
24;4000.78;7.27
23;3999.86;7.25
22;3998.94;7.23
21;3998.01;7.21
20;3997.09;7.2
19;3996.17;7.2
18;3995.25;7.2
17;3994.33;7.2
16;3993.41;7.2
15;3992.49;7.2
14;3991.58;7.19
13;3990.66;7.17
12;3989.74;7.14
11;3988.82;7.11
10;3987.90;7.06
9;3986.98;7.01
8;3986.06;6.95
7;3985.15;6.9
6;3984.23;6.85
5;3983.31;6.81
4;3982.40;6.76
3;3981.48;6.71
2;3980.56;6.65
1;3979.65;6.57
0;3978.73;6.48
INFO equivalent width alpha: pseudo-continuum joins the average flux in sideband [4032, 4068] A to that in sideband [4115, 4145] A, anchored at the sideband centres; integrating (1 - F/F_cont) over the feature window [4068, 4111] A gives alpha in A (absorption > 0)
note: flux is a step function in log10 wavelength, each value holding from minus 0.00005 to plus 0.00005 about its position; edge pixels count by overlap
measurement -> 3.6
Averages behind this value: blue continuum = 7.19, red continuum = 7.18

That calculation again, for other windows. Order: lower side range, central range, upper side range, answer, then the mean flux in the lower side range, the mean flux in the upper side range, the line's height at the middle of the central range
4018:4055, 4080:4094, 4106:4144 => 0.1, 7.23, 7.06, 7.14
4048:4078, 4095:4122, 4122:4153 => 3.5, 7.18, 7.22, 7.21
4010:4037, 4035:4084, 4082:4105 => -2.9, 7.24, 6.34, 6.78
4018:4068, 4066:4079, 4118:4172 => 0.3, 7.22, 7.2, 7.21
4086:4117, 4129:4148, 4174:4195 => -1.6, 6.35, 7.11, 6.69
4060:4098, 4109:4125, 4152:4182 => 0.1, 7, 7.15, 7.07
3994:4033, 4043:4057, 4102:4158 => -0.2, 7.25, 6.97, 7.16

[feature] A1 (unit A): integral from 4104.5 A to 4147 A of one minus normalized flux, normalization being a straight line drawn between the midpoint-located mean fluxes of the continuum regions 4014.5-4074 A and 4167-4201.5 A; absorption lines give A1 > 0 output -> 0.65 A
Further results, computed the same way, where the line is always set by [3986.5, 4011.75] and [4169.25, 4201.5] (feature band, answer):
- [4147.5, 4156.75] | -0.1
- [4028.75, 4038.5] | 0.1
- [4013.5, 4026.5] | -0.2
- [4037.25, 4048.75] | 0.0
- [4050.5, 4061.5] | -0.2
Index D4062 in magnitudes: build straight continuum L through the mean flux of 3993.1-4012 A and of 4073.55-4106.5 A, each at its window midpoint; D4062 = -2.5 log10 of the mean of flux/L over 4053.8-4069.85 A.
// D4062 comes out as -0.07 mag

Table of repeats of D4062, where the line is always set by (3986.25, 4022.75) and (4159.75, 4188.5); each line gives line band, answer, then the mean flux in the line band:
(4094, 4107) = 0.272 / 5.58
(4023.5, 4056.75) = -0.002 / 7.22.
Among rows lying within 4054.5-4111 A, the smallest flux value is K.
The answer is 4.87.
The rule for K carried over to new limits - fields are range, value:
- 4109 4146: 6.58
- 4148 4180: 7.04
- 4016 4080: 7.01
